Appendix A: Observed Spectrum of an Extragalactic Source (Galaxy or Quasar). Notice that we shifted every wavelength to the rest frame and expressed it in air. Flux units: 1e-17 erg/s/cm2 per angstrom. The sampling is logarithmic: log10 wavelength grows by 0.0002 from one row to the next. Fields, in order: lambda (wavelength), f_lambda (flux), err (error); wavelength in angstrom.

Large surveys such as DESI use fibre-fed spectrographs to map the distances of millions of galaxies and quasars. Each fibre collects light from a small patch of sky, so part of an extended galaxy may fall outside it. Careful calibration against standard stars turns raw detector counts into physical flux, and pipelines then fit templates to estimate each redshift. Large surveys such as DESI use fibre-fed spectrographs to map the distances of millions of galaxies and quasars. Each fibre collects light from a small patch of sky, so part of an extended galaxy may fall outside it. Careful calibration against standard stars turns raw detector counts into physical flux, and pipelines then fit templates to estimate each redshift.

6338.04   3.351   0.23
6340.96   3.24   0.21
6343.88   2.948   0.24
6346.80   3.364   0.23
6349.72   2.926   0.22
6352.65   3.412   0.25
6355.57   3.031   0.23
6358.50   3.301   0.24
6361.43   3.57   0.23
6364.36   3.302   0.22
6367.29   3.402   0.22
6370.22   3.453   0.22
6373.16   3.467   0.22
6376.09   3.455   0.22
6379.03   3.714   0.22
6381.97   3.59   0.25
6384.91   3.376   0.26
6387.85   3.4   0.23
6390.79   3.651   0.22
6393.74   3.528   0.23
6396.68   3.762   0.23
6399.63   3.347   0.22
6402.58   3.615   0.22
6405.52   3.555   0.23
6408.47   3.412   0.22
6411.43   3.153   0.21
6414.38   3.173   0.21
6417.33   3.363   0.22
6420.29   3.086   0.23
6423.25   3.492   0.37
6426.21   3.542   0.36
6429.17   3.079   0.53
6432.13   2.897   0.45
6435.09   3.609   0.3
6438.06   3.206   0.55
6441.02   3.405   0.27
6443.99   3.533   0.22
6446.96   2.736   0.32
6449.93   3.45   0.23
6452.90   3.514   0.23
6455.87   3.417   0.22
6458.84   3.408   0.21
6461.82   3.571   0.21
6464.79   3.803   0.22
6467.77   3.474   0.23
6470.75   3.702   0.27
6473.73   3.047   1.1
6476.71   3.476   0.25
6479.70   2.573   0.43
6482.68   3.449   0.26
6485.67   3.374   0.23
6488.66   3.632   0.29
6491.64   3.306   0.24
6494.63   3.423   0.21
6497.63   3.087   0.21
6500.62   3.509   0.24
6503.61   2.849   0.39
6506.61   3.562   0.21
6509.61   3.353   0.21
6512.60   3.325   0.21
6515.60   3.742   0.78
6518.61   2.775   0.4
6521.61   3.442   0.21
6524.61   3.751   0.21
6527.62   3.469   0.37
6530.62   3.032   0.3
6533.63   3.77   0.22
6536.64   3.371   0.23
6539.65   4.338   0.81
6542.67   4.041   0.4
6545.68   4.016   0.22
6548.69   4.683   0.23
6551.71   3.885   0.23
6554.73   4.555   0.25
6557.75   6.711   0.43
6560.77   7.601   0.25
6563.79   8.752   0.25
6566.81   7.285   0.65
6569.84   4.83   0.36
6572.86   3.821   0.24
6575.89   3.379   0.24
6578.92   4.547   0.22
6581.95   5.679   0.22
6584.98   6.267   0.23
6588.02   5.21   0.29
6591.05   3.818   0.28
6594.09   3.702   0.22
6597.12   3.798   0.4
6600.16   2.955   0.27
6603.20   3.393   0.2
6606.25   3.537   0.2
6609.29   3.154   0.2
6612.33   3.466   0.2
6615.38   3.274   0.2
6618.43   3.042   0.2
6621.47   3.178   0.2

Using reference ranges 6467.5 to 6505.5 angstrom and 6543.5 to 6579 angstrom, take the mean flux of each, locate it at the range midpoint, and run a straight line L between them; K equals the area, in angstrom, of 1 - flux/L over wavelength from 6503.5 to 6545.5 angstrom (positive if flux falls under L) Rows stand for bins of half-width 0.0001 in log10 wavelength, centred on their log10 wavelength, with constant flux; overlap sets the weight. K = 7.8 angstrom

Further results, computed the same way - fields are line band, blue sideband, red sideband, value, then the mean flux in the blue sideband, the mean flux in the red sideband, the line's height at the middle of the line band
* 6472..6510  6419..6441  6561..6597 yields 7.5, 3.28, 5.24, 4.08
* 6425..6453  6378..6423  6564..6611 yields 2.9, 3.45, 4.48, 3.66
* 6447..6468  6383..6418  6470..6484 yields -1.2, 3.45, 3.22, 3.28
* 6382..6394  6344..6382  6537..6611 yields 0.1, 3.36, 4.72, 3.52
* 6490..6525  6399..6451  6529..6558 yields 5.0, 3.31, 4.13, 3.88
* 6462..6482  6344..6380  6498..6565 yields 2.7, 3.35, 4.17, 3.88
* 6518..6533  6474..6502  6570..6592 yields 2.0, 3.3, 4.71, 3.87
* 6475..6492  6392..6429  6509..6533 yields 0.4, 3.41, 3.38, 3.39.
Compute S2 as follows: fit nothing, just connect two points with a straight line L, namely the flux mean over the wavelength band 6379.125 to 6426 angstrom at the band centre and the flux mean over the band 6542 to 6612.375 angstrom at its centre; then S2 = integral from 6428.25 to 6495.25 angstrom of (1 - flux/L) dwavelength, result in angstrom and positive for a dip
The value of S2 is 9.12 angstrom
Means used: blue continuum 3.44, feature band 3.35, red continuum 4.74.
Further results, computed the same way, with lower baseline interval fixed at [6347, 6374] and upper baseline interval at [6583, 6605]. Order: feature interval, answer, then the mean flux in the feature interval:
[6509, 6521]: 1.8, 3.31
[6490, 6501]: 1.4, 3.32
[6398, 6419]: 0.7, 3.37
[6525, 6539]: 1.6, 3.49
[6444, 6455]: 1.1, 3.28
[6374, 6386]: -0.5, 3.54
